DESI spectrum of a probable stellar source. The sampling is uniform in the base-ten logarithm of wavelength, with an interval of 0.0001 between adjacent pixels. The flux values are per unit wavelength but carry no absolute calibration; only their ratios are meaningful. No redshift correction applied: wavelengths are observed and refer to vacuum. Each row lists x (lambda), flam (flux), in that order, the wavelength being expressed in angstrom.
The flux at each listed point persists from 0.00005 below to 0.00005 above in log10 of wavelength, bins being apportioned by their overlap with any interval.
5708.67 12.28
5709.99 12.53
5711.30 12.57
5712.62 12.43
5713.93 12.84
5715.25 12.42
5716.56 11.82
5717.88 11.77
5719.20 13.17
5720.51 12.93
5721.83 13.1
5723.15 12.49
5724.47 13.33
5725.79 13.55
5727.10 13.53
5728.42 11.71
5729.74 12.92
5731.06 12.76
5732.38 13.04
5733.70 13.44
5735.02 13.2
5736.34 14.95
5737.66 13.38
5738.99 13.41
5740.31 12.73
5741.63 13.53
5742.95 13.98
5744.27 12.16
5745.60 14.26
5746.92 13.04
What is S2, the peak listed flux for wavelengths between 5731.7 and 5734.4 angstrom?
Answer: 13.44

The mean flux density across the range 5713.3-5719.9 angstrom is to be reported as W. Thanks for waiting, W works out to 12.4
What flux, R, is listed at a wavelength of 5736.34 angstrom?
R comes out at 14.95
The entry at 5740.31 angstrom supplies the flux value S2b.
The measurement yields 12.73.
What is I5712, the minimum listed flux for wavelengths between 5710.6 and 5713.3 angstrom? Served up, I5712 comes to 12.43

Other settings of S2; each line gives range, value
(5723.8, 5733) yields 13.55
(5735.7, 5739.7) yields 14.95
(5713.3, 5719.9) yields 13.17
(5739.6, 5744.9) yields 13.98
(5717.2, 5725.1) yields 13.33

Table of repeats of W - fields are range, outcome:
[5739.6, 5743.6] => 13.4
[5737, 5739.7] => 13.3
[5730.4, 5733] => 12.9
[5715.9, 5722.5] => 12.6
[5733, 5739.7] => 13.7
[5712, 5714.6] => 12.6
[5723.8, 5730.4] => 13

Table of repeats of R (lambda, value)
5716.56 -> 11.82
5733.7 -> 13.44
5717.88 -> 11.77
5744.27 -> 12.16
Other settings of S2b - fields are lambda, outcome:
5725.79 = 13.55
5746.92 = 13.04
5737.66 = 13.38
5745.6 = 14.26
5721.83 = 13.1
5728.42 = 11.71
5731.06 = 12.76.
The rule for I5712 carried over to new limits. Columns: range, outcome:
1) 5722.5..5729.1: 11.71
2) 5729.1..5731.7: 12.76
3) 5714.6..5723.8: 11.77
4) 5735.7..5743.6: 12.73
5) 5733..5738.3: 13.2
